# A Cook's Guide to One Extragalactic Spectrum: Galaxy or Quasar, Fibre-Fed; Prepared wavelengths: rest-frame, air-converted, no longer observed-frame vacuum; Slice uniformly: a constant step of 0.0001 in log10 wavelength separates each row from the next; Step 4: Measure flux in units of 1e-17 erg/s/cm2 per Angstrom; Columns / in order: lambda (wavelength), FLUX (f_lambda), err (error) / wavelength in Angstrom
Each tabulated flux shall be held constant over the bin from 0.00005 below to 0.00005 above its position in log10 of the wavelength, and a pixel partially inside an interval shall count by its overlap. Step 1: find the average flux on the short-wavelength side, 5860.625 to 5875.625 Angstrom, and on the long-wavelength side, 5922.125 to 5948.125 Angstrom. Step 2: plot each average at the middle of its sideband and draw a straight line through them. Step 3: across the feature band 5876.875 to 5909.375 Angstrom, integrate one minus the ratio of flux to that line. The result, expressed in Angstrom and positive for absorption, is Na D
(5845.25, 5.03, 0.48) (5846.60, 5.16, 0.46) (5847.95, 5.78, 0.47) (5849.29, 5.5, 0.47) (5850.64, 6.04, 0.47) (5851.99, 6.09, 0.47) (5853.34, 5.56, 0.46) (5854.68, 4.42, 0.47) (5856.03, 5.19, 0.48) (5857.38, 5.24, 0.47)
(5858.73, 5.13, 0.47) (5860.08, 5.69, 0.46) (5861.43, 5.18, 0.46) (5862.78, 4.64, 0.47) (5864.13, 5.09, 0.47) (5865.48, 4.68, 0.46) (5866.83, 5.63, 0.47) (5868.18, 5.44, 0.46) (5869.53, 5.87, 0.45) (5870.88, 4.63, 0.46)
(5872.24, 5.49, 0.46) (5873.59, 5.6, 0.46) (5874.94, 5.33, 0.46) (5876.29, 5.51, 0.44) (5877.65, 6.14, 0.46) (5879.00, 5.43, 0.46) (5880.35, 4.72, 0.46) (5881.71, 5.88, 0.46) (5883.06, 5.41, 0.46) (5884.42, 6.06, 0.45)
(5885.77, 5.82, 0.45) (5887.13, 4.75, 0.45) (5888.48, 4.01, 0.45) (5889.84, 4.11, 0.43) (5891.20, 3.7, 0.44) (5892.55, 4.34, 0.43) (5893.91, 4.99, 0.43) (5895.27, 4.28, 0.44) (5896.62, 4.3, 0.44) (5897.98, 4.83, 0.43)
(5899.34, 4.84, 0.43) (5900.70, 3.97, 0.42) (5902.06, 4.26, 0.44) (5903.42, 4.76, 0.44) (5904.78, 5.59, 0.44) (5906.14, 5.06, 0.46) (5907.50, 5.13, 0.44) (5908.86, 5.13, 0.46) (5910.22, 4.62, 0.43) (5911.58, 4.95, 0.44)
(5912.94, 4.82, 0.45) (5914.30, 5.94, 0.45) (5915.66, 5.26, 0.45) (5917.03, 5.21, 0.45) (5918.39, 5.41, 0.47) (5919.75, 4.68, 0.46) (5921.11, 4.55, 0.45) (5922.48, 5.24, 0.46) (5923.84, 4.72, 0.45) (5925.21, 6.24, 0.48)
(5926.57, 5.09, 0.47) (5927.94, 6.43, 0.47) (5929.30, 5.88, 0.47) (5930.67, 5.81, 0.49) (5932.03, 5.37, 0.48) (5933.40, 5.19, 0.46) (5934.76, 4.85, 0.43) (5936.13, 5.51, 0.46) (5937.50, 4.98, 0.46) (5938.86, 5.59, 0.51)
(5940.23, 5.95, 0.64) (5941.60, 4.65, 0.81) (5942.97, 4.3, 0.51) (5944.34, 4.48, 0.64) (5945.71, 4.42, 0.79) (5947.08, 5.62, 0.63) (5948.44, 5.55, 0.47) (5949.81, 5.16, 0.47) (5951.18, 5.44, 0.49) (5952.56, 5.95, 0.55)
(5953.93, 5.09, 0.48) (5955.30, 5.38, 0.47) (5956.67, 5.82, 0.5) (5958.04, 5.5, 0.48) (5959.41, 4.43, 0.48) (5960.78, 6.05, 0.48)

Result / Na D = 2.2 Angstrom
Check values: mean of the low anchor 5.24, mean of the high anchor 5.29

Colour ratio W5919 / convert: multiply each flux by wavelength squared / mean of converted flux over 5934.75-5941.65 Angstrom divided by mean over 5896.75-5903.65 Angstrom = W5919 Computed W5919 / 1.2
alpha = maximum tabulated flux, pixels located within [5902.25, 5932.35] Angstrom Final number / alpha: 6.43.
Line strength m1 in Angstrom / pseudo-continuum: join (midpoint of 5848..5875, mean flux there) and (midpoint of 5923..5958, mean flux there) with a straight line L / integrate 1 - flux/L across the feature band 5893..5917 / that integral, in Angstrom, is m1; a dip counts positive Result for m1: 2.1 Angstrom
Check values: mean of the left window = 5.33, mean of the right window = 5.34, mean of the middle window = 4.87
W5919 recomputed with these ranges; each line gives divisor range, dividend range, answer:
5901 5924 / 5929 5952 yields 1.05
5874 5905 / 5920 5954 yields 1.09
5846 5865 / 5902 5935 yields 1.00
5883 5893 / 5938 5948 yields 1.08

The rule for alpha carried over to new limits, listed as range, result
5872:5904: 6.14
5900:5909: 5.59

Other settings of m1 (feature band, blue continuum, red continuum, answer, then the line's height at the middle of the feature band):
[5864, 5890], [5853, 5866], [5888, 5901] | -3.29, 4.71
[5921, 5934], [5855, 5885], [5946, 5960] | -0.31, 5.37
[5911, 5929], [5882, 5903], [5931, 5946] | -1.41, 4.9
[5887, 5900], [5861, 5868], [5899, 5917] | 1.55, 5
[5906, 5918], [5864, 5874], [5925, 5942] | 0.66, 5.43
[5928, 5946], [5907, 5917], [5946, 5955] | 0.34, 5.32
